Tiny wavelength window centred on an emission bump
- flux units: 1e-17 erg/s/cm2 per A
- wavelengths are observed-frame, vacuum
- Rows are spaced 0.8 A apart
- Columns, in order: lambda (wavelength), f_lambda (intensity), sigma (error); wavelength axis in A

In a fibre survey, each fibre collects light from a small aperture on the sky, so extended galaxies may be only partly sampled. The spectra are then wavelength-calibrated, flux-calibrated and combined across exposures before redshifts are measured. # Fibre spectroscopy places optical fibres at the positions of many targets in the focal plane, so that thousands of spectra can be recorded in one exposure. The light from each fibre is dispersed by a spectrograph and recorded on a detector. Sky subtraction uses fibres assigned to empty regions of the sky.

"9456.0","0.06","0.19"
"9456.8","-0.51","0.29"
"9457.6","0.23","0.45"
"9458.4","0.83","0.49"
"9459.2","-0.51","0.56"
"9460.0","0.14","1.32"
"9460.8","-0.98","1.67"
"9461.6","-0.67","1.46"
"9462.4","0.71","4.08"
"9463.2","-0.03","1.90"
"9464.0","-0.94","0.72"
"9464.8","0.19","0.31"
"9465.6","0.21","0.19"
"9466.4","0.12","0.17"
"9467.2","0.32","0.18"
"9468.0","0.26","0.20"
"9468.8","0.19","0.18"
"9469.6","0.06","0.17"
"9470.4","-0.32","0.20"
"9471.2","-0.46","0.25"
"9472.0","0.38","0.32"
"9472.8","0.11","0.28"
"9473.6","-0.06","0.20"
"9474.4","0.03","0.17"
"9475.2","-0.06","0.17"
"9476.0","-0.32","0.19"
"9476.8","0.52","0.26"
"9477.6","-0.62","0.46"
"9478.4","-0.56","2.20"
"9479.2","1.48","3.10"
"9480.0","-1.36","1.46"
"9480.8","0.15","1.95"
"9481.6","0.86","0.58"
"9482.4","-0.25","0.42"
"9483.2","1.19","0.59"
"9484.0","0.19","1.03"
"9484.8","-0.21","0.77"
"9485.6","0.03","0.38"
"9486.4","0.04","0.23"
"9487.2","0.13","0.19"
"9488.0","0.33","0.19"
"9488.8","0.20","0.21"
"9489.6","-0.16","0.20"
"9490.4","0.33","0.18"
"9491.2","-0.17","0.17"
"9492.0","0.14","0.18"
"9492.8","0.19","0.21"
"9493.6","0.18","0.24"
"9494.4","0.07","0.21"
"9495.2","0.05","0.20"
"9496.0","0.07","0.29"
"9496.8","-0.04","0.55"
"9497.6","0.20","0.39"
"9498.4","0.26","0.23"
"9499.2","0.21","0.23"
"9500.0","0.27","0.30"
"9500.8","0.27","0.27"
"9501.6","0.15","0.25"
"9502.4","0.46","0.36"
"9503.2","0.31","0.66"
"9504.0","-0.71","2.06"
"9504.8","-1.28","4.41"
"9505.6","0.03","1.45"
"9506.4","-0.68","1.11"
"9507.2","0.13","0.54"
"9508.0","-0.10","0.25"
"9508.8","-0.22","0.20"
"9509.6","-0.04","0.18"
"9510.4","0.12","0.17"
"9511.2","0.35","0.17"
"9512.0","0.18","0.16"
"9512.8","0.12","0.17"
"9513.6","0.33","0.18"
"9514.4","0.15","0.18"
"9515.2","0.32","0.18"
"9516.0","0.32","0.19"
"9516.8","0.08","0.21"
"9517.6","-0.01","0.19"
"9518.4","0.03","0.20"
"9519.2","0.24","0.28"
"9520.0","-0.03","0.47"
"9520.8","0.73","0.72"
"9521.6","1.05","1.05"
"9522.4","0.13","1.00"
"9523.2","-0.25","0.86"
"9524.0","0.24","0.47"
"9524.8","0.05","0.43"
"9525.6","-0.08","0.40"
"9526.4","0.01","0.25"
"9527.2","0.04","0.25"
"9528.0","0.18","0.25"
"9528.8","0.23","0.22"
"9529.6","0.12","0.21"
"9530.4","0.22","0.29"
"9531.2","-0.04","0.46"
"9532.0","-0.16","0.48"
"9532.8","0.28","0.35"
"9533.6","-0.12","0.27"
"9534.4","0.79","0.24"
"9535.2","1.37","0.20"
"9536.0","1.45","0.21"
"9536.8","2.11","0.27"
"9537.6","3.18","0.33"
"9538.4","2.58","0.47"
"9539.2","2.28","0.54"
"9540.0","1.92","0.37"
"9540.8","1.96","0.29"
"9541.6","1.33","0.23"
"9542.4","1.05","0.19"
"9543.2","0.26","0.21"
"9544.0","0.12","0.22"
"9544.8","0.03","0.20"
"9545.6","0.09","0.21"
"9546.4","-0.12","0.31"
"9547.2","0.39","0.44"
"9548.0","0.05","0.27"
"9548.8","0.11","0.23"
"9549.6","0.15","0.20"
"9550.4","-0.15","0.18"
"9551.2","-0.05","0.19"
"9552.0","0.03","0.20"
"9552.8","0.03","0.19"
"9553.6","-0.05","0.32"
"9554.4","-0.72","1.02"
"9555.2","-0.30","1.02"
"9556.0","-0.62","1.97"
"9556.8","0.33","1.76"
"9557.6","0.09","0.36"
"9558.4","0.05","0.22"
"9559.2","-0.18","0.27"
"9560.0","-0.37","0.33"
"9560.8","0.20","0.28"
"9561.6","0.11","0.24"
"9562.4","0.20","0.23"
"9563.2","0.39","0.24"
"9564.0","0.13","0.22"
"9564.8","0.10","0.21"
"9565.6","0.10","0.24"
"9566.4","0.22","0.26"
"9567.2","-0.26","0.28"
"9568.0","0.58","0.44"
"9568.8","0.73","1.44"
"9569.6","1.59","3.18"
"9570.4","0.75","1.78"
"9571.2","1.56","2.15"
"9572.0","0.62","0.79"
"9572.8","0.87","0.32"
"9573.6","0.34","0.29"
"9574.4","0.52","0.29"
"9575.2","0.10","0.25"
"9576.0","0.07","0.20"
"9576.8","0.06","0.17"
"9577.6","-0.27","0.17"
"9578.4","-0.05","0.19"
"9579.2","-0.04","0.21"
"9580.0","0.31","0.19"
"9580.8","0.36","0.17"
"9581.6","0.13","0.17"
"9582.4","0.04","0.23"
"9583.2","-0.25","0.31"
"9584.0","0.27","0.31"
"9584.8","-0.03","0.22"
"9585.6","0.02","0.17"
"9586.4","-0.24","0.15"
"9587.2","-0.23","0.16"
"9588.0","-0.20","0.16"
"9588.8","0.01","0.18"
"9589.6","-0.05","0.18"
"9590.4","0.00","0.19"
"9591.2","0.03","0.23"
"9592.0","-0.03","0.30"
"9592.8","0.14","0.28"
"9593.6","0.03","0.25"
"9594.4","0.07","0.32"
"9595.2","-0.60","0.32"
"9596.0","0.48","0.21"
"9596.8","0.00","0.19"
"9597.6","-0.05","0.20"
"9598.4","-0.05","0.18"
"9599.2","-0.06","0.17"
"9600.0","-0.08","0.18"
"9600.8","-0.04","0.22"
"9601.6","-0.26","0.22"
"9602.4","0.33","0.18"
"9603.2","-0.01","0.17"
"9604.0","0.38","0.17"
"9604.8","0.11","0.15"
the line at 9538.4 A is [O III] 5007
